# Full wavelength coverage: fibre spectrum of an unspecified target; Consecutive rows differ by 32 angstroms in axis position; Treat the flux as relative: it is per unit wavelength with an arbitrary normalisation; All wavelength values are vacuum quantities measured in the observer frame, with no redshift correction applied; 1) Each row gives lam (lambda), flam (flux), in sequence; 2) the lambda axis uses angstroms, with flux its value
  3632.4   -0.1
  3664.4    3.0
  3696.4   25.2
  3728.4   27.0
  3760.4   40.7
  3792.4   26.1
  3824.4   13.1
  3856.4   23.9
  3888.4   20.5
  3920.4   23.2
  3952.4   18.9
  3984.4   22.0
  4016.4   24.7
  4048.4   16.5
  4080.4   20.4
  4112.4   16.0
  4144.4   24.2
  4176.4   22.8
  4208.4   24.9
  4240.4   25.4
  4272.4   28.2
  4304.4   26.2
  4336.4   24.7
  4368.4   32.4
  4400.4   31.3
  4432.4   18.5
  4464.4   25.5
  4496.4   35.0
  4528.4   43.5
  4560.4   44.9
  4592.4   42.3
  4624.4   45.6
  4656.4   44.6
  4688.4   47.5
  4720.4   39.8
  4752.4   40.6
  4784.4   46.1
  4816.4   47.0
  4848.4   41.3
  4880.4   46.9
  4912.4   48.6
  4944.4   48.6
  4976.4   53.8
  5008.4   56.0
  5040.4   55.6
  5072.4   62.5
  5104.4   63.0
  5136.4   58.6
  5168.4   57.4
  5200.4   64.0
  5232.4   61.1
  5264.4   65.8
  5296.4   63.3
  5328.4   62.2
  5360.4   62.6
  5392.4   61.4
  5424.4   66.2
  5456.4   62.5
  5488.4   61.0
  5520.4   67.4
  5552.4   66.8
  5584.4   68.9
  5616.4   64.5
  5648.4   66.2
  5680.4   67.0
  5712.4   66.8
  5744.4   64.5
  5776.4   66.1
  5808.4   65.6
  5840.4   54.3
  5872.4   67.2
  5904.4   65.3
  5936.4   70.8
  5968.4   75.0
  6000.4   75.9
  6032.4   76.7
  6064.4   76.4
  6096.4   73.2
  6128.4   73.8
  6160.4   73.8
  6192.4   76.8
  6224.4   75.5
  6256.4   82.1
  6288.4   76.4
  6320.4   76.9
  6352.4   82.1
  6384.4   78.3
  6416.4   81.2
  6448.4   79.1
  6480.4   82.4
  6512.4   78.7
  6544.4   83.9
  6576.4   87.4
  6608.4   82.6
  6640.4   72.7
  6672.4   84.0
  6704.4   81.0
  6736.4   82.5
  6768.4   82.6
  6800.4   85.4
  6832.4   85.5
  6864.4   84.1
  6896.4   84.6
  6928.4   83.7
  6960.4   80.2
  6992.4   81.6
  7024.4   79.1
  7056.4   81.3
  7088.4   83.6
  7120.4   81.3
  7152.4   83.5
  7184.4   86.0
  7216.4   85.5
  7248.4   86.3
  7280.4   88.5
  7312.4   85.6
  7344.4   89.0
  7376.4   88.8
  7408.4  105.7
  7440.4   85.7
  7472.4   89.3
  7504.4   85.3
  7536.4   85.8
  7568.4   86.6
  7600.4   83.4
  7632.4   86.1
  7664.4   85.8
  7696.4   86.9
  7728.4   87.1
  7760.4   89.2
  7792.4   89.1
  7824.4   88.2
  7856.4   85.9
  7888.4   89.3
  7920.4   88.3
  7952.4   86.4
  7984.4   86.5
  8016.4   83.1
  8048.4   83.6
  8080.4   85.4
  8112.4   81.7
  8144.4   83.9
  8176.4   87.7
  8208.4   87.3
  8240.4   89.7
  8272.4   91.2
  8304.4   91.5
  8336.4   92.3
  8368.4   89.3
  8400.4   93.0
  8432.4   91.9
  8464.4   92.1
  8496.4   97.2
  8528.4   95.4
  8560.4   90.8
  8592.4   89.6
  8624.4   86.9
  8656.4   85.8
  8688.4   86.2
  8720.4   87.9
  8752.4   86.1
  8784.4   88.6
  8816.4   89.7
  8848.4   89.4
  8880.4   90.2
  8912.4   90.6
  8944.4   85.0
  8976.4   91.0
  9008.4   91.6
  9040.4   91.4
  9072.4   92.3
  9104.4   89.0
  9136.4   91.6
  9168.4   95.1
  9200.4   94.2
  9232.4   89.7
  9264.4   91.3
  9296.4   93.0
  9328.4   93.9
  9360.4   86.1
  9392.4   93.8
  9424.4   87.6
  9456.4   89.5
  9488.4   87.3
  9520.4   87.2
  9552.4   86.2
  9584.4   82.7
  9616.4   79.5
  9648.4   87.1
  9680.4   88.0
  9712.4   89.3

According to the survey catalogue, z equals 0.13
